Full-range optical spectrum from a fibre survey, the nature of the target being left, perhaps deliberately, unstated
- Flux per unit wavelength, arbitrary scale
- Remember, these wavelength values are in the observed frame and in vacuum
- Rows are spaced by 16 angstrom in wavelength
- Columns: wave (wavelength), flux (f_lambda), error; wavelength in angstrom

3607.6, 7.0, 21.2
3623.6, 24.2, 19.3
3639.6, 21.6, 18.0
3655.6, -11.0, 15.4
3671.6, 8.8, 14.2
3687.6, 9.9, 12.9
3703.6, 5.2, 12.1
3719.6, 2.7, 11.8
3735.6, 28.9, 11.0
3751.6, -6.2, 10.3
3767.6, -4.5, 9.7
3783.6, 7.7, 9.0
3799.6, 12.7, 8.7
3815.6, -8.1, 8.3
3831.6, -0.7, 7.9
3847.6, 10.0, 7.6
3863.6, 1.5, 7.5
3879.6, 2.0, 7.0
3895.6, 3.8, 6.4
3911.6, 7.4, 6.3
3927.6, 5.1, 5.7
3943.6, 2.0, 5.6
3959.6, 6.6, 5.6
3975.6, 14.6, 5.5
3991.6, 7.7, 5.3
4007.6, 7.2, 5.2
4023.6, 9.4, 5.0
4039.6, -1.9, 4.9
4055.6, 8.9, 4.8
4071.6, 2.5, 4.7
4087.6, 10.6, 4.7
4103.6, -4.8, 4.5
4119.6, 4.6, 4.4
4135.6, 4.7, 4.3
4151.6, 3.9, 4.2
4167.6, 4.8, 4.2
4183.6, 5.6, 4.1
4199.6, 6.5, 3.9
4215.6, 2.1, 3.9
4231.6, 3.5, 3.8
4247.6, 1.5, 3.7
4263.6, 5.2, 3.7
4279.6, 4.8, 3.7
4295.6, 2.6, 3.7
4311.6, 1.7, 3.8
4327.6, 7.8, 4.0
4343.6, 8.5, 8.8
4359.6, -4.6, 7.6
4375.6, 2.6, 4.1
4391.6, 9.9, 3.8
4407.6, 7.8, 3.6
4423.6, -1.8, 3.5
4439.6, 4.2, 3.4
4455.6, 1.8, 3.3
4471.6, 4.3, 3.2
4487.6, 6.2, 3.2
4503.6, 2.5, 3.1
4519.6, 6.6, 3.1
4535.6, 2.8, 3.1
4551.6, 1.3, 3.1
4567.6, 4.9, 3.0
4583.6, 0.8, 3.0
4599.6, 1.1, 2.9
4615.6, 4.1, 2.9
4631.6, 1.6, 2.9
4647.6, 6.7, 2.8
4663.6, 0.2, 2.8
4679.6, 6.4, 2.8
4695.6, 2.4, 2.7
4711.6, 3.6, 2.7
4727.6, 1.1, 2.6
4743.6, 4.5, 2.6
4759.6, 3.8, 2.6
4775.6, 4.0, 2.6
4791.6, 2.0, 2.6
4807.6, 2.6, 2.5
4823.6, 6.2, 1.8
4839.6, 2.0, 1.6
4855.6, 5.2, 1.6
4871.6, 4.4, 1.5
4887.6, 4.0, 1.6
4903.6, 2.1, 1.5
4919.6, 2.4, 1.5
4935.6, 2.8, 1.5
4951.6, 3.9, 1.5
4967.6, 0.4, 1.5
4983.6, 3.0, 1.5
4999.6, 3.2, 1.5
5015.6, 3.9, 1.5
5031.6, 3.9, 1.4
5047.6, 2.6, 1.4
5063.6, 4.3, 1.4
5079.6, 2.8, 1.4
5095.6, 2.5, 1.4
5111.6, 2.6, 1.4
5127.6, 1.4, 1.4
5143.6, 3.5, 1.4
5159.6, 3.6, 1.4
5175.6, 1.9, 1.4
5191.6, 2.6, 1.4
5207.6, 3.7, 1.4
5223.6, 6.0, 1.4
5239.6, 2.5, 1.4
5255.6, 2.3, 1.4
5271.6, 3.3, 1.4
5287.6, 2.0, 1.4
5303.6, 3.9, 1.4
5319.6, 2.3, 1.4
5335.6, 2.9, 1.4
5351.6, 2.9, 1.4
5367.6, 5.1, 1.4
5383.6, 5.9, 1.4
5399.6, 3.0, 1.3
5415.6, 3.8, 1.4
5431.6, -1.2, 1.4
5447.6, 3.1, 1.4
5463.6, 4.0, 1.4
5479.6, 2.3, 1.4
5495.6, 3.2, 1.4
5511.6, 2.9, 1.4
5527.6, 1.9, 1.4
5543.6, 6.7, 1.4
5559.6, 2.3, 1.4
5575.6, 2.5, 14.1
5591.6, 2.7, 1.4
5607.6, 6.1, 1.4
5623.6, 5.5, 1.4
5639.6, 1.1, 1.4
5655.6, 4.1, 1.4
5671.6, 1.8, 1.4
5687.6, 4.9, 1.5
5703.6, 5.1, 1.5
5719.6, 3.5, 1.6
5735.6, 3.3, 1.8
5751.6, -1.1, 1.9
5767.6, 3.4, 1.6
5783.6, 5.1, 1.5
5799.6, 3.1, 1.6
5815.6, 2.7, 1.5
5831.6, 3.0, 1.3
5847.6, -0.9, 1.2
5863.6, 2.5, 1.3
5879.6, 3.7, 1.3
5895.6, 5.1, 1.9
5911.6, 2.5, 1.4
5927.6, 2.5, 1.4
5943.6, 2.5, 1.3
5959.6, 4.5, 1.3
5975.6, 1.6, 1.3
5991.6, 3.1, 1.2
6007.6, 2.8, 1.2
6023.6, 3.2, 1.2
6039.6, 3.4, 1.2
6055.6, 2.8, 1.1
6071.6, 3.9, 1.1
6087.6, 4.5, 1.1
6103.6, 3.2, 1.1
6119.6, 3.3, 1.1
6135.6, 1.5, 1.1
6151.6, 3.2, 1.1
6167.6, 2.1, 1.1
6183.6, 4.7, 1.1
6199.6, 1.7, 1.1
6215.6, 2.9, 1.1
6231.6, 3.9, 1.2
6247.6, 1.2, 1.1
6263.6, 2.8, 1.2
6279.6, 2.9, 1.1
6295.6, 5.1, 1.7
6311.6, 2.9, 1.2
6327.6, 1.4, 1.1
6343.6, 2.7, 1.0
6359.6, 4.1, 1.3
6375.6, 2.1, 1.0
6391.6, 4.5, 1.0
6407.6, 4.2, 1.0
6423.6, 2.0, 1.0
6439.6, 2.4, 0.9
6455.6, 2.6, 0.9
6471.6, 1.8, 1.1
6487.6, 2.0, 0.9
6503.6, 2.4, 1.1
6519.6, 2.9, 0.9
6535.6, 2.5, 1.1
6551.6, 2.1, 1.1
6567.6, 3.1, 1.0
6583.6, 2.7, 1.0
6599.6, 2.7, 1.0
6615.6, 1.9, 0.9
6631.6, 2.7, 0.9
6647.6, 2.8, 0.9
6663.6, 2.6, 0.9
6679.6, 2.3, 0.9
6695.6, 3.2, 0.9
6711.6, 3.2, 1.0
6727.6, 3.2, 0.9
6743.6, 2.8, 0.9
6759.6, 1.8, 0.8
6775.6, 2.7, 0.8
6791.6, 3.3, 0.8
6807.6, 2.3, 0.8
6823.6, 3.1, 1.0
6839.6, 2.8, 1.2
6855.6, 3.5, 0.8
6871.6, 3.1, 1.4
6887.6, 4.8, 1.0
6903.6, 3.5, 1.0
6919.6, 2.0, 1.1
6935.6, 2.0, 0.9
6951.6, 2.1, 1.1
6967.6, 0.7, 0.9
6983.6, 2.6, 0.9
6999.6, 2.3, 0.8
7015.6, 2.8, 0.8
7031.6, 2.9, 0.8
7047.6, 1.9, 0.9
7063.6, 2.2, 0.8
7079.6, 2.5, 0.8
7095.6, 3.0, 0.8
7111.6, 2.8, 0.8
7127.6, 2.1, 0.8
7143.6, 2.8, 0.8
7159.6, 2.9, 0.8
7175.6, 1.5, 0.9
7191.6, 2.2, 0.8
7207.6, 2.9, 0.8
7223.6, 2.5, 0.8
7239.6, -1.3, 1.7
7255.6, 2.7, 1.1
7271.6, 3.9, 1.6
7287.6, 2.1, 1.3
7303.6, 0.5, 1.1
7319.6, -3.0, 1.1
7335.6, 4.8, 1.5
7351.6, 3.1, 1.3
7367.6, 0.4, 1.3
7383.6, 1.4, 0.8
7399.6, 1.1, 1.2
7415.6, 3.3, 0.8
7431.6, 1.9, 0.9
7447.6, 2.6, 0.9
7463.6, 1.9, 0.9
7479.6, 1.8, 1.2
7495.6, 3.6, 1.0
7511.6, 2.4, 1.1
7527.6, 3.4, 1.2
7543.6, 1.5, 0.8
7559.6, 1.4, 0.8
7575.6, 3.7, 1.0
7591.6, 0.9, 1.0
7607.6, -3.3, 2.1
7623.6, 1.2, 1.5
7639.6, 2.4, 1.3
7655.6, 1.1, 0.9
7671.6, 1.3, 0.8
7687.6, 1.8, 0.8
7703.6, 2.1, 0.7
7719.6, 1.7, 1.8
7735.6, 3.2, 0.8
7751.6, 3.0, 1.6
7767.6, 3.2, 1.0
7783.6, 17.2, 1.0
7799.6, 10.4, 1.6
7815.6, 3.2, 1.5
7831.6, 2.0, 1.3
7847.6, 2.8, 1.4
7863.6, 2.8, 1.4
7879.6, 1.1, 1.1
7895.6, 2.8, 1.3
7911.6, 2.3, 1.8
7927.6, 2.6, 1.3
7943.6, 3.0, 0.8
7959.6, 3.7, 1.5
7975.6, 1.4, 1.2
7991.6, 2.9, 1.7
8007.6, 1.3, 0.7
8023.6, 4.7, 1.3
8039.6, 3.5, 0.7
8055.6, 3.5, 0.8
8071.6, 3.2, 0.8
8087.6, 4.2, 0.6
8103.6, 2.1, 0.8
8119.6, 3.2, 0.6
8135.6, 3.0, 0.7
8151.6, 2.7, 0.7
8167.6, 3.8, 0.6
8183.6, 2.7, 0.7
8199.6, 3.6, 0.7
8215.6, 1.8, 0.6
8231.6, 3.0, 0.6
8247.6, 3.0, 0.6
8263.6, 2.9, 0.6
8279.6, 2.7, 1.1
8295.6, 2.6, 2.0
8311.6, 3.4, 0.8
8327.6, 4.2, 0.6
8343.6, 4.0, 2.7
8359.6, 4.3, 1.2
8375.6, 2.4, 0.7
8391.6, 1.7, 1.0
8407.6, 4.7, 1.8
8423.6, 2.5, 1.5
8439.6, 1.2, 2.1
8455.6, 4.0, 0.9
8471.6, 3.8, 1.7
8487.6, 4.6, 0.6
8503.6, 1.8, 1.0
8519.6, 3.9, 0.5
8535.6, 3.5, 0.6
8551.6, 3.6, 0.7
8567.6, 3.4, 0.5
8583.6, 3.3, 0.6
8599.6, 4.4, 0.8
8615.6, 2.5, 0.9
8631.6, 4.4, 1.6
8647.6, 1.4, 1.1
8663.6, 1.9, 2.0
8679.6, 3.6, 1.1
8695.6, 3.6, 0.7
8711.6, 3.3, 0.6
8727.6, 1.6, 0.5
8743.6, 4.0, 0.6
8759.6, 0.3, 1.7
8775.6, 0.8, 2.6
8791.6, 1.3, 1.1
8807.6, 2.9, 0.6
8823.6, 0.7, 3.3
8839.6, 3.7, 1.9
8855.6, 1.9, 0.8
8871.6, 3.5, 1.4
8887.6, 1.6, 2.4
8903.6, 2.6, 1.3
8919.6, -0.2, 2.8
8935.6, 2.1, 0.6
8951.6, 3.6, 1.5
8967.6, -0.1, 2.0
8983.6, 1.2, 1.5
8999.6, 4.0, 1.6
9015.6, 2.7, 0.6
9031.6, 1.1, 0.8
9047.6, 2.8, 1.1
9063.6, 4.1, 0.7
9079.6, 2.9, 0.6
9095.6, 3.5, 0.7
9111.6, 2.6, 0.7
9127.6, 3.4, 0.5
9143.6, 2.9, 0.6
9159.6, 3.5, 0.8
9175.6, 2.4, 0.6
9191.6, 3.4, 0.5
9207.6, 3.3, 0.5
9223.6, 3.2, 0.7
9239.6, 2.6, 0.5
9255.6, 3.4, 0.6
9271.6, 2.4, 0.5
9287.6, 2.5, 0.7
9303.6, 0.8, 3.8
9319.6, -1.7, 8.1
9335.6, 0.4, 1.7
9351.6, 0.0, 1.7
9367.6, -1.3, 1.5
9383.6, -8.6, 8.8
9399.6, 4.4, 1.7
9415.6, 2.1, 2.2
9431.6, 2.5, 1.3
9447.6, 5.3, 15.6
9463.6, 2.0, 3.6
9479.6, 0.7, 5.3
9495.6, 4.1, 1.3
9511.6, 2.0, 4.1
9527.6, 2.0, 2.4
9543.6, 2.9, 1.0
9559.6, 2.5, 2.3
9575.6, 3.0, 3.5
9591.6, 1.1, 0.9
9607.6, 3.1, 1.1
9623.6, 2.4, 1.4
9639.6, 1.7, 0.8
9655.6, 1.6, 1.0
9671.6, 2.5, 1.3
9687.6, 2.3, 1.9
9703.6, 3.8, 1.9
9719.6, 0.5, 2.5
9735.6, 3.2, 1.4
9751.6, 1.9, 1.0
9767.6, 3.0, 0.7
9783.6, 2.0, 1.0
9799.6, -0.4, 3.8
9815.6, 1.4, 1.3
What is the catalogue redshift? 1.089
